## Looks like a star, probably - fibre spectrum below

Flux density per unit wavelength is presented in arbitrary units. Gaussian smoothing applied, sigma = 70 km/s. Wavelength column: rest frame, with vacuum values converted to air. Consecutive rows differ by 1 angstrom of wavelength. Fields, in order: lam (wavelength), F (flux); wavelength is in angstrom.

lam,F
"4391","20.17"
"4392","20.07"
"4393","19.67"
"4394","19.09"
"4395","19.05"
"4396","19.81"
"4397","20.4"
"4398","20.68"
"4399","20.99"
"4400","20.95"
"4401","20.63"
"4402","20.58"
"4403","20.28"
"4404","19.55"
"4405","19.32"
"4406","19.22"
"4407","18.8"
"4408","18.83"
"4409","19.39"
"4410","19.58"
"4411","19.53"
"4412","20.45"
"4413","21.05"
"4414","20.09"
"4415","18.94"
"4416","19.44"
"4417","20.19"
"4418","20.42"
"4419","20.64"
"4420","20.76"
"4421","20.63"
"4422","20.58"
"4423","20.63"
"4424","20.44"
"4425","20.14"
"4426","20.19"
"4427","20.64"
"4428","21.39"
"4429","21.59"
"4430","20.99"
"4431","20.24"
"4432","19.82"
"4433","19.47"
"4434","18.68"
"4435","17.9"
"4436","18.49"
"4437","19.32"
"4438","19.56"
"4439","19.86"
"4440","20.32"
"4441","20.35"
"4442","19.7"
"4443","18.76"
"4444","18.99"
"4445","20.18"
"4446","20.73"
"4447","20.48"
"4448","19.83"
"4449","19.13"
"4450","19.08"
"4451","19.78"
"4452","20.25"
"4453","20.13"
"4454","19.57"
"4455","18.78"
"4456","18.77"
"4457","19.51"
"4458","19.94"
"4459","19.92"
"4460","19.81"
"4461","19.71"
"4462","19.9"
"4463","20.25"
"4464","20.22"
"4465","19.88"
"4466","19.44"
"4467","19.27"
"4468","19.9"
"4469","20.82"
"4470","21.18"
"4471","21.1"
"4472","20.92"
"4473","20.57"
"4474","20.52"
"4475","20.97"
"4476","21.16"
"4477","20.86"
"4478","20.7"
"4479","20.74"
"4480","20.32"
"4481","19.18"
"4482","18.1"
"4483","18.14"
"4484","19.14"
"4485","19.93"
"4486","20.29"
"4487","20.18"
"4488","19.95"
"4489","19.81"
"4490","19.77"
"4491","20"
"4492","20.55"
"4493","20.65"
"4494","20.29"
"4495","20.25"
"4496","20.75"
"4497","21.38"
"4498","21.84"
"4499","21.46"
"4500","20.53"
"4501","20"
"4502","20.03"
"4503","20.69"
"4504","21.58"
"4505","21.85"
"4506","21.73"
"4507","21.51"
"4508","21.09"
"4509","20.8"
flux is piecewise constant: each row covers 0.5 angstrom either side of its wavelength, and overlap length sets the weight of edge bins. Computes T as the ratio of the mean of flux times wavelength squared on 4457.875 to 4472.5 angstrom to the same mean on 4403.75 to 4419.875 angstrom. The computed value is 1.05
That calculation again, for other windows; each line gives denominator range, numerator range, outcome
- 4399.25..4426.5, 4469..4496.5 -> 1.04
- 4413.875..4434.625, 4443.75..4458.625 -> 0.98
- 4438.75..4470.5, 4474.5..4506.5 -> 1.05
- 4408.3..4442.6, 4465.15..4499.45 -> 1.04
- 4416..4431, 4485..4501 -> 1.03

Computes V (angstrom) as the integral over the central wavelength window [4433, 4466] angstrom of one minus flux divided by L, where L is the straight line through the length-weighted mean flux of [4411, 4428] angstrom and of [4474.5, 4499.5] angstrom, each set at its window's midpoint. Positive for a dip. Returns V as 1.1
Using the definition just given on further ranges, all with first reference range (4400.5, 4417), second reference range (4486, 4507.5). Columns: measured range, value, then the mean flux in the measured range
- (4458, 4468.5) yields 0.26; 19.8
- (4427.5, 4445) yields 0.26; 19.7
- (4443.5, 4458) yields 0.38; 19.7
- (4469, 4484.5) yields 0.17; 20.3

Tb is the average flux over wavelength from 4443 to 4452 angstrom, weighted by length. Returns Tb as 19.7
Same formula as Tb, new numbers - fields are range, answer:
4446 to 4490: 20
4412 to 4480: 20.1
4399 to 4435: 20.1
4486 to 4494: 20.1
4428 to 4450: 19.8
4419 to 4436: 20.2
